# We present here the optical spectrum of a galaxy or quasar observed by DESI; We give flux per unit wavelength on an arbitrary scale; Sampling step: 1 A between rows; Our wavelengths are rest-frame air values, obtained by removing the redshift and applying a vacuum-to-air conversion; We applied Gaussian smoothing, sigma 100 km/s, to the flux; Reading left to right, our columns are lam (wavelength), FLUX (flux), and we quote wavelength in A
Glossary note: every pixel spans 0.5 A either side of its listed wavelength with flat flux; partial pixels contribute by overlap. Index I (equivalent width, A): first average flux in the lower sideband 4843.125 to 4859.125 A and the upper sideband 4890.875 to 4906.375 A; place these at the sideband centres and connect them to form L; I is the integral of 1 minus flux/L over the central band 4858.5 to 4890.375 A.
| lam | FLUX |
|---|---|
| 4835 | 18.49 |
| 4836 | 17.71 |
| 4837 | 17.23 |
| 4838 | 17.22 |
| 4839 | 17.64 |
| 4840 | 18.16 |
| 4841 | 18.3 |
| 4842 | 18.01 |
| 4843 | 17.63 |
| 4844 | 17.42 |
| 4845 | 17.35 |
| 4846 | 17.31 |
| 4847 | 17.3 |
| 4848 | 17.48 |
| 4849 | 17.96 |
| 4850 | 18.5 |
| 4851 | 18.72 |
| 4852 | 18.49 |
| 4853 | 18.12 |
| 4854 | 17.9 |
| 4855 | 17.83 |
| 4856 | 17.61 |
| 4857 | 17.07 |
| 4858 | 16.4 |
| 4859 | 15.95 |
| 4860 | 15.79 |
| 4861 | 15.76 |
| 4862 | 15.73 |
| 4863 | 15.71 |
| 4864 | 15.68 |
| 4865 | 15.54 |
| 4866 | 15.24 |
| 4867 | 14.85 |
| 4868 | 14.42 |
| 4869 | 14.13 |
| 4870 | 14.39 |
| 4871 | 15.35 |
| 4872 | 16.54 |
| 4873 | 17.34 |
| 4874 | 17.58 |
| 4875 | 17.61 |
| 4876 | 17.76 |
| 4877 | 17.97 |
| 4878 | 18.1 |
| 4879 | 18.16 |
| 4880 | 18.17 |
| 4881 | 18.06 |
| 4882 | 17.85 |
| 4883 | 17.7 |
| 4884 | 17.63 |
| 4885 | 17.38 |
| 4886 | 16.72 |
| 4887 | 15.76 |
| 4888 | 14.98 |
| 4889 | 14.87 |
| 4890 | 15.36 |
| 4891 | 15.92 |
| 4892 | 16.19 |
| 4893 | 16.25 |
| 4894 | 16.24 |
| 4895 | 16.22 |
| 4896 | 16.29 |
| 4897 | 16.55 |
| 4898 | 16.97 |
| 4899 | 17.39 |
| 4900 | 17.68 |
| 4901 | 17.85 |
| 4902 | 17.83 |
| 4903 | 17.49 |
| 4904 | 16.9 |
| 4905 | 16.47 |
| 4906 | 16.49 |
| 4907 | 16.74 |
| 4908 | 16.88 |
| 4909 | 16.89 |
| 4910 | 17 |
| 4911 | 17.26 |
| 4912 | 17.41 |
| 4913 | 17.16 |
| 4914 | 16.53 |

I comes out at 1.56 A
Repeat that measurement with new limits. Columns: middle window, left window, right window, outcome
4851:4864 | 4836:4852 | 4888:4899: 0.3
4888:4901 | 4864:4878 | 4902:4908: 0.3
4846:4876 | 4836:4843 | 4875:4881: 2.1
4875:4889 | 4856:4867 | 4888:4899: -1.1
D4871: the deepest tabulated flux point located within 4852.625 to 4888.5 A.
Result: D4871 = 14.13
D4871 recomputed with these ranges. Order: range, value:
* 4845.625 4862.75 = 15.73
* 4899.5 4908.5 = 16.47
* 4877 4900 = 14.87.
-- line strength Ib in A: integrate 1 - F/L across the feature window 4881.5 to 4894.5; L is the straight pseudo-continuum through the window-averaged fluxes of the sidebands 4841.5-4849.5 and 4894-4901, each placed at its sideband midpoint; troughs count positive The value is 0.5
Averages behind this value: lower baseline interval 17.6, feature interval 16.4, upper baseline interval 16.9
